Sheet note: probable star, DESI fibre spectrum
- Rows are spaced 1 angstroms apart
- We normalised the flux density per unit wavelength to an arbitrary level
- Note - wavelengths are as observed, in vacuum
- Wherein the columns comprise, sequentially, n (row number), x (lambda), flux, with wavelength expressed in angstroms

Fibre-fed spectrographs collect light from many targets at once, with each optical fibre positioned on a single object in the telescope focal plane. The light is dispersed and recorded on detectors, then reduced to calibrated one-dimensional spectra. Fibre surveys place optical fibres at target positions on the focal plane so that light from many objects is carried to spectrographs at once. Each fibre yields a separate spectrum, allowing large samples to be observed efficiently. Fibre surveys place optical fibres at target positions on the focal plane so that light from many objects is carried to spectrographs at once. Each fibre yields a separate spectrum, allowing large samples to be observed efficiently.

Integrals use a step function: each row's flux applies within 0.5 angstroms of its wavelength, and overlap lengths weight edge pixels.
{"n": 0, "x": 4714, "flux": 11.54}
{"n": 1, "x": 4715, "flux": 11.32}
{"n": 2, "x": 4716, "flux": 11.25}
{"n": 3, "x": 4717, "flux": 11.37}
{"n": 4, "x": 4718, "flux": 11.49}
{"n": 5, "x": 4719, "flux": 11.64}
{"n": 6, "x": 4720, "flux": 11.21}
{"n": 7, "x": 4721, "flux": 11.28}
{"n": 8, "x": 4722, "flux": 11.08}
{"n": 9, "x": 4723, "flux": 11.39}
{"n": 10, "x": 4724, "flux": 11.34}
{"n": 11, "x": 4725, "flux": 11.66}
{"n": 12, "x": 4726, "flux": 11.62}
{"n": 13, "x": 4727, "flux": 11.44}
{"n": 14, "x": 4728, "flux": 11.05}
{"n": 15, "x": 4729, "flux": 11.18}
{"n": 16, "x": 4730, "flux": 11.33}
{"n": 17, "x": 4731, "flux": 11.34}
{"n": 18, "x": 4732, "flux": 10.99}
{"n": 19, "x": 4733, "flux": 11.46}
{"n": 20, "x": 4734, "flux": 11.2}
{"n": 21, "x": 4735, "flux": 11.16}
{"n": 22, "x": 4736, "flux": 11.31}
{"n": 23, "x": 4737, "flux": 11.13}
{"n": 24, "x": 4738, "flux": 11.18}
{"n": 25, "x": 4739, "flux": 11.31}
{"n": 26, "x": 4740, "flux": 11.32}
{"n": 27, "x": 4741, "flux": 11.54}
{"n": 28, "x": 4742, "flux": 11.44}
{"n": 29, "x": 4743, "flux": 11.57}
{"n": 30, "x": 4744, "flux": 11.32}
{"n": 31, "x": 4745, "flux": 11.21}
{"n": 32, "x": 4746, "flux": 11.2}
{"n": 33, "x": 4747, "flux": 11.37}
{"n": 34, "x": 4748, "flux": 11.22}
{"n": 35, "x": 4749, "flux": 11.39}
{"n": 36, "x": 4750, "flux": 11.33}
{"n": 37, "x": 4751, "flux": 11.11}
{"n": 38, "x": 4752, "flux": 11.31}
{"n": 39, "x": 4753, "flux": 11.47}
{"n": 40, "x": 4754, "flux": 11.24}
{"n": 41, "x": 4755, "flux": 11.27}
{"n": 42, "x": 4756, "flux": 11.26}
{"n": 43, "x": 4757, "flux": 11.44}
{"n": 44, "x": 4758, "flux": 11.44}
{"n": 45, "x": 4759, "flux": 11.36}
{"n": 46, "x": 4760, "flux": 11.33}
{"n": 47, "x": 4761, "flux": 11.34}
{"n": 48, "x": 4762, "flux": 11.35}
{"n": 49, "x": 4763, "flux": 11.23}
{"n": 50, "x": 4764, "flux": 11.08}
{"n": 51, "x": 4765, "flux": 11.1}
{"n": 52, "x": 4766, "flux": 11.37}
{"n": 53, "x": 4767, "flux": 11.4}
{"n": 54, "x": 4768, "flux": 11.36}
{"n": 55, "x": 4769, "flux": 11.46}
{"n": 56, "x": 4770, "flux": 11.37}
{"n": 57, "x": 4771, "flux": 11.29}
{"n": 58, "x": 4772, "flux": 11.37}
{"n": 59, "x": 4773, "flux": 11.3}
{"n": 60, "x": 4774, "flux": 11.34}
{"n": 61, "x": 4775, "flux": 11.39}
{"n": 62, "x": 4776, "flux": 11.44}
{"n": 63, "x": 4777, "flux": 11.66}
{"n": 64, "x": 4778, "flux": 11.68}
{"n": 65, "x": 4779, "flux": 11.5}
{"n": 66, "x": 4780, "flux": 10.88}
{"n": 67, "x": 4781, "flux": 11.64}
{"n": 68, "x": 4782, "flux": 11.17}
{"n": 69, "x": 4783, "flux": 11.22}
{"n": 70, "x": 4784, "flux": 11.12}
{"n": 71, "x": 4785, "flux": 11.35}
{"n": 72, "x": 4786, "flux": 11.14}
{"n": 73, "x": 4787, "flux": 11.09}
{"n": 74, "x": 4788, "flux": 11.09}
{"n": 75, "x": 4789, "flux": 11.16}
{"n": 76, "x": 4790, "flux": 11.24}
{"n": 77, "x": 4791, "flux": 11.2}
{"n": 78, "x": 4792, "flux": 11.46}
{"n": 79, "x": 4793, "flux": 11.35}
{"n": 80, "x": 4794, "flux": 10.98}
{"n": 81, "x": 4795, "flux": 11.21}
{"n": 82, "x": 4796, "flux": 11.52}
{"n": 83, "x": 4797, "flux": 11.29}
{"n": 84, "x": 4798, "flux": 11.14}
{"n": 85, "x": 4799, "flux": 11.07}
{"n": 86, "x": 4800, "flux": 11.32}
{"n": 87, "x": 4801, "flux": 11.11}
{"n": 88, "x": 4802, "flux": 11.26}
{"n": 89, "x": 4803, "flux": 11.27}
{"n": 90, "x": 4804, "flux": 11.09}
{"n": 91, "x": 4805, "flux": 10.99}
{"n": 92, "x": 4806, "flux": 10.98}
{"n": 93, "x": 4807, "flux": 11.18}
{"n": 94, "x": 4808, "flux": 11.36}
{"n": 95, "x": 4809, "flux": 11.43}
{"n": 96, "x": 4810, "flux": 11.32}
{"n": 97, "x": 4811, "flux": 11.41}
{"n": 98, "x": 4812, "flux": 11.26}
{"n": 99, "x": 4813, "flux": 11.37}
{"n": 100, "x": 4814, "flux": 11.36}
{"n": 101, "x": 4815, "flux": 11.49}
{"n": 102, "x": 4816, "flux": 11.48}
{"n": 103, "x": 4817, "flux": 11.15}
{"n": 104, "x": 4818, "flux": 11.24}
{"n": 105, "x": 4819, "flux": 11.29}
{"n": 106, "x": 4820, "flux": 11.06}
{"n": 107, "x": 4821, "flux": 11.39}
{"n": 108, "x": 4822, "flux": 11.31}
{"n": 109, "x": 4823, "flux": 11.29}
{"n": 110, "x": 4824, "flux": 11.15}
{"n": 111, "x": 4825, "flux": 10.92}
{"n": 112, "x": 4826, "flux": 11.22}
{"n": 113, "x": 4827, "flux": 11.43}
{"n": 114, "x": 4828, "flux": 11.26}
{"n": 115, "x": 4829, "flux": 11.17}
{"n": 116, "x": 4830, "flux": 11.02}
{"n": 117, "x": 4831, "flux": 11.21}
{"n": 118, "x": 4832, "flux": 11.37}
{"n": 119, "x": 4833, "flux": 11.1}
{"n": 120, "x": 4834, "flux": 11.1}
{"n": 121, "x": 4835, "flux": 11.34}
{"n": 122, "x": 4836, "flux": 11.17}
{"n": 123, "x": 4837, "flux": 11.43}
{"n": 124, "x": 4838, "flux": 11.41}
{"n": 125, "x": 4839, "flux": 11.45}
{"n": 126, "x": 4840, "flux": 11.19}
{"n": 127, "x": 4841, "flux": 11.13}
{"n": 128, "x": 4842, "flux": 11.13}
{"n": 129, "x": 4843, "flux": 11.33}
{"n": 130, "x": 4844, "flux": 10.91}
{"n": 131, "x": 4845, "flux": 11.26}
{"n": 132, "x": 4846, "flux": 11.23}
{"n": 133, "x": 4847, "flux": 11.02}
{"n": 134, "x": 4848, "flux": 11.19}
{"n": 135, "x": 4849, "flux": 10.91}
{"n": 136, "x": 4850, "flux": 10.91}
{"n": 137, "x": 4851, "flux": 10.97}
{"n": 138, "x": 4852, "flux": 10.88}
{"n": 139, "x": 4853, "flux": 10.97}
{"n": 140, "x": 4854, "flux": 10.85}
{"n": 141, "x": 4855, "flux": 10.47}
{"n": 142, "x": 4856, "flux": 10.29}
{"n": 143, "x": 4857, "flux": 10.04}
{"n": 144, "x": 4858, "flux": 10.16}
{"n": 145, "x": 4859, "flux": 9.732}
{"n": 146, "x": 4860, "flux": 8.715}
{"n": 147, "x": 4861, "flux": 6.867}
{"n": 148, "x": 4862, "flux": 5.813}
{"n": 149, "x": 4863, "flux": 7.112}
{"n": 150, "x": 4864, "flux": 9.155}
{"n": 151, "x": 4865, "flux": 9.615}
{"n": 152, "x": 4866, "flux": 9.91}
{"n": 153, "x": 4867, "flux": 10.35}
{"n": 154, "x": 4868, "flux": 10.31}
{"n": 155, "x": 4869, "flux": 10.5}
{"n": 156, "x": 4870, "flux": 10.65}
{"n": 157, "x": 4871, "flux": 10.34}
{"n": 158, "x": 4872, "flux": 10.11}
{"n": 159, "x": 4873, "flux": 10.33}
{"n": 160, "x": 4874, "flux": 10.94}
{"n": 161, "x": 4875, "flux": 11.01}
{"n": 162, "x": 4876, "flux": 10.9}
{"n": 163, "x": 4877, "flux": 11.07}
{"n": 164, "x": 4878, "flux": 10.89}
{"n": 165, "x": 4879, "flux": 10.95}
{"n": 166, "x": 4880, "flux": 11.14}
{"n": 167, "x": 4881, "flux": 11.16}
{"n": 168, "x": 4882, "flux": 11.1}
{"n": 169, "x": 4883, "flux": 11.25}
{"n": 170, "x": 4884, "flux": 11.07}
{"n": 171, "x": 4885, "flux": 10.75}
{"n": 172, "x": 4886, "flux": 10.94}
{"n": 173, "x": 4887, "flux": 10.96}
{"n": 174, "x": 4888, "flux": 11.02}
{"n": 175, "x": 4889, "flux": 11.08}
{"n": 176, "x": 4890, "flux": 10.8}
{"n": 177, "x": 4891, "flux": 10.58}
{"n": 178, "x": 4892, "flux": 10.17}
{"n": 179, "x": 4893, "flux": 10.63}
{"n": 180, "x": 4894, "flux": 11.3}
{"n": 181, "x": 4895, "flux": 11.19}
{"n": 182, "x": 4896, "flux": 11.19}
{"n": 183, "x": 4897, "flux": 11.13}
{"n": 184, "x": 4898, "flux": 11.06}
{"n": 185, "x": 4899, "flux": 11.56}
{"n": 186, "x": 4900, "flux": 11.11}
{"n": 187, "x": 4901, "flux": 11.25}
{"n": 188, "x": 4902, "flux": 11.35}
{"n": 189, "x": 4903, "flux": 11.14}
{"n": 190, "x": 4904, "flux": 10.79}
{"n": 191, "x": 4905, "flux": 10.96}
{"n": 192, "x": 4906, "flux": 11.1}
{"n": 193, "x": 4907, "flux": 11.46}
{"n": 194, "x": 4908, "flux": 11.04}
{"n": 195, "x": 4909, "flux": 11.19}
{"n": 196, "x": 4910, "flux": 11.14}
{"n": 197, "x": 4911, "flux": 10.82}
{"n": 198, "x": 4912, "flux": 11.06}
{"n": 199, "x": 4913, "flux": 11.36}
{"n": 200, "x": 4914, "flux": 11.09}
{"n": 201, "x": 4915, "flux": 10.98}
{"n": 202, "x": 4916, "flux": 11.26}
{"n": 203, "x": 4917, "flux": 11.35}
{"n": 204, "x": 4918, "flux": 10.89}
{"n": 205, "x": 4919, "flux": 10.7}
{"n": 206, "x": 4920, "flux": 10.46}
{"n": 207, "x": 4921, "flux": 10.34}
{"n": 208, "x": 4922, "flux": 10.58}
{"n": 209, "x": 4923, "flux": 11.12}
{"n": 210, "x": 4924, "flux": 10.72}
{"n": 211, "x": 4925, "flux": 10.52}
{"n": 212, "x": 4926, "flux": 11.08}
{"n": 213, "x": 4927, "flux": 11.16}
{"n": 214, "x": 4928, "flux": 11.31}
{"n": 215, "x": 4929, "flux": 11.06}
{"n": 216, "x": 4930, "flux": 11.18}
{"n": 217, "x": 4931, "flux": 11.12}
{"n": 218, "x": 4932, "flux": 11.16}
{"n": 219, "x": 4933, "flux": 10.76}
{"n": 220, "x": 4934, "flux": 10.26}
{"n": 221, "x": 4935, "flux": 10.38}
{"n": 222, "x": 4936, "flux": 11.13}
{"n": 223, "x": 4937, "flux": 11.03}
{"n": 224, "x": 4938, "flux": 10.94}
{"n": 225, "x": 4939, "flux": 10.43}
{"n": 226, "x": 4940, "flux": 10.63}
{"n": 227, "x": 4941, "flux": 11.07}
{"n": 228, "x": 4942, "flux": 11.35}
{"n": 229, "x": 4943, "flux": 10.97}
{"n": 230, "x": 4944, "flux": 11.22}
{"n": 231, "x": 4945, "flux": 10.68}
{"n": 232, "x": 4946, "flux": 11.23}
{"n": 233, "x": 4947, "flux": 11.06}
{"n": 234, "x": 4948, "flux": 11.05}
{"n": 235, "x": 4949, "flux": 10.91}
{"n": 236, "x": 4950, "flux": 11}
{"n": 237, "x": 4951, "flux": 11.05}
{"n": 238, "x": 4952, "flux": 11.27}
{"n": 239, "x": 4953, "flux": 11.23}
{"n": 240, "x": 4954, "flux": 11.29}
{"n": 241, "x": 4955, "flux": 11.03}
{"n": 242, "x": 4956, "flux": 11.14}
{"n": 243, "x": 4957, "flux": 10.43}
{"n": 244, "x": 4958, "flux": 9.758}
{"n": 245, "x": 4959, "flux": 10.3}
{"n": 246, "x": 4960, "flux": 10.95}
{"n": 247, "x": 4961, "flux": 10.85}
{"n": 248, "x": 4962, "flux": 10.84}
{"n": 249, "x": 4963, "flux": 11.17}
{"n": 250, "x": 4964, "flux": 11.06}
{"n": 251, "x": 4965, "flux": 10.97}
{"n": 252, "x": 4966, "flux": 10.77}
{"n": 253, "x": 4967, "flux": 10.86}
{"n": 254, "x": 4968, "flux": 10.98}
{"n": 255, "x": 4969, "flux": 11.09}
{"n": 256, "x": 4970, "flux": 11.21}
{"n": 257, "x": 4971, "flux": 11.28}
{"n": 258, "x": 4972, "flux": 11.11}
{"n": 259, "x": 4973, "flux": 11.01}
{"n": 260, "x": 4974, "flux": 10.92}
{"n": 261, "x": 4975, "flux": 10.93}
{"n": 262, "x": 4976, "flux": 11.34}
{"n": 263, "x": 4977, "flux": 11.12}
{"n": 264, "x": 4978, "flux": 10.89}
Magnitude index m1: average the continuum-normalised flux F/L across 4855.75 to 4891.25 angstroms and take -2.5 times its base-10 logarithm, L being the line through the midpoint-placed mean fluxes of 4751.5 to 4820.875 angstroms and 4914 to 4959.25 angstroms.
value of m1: 0.09 mag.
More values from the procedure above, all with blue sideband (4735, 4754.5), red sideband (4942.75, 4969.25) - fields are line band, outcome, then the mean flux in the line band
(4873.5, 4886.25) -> 0.01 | 11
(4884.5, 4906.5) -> 0.00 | 11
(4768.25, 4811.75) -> 0.00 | 11.3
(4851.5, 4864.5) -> 0.19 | 9.31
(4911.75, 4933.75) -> 0.00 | 11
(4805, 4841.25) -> -0.01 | 11.3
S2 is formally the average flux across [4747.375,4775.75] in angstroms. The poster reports 11.3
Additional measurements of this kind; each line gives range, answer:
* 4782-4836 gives 11.2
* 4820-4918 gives 10.8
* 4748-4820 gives 11.3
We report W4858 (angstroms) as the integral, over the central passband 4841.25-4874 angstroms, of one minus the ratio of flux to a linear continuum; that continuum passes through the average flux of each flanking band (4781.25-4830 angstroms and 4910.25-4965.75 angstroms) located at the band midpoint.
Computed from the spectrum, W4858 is 2.9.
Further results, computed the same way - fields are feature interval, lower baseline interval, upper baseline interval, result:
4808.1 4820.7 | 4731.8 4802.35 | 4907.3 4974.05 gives -0.1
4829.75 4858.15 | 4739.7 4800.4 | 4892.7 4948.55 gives 0.3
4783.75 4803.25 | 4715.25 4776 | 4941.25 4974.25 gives 0.0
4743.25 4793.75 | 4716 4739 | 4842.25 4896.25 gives -1.1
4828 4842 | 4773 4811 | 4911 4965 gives -0.1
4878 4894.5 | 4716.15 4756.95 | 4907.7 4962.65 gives 0.1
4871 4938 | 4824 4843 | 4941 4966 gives 0.6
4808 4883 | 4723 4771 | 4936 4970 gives 2.6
